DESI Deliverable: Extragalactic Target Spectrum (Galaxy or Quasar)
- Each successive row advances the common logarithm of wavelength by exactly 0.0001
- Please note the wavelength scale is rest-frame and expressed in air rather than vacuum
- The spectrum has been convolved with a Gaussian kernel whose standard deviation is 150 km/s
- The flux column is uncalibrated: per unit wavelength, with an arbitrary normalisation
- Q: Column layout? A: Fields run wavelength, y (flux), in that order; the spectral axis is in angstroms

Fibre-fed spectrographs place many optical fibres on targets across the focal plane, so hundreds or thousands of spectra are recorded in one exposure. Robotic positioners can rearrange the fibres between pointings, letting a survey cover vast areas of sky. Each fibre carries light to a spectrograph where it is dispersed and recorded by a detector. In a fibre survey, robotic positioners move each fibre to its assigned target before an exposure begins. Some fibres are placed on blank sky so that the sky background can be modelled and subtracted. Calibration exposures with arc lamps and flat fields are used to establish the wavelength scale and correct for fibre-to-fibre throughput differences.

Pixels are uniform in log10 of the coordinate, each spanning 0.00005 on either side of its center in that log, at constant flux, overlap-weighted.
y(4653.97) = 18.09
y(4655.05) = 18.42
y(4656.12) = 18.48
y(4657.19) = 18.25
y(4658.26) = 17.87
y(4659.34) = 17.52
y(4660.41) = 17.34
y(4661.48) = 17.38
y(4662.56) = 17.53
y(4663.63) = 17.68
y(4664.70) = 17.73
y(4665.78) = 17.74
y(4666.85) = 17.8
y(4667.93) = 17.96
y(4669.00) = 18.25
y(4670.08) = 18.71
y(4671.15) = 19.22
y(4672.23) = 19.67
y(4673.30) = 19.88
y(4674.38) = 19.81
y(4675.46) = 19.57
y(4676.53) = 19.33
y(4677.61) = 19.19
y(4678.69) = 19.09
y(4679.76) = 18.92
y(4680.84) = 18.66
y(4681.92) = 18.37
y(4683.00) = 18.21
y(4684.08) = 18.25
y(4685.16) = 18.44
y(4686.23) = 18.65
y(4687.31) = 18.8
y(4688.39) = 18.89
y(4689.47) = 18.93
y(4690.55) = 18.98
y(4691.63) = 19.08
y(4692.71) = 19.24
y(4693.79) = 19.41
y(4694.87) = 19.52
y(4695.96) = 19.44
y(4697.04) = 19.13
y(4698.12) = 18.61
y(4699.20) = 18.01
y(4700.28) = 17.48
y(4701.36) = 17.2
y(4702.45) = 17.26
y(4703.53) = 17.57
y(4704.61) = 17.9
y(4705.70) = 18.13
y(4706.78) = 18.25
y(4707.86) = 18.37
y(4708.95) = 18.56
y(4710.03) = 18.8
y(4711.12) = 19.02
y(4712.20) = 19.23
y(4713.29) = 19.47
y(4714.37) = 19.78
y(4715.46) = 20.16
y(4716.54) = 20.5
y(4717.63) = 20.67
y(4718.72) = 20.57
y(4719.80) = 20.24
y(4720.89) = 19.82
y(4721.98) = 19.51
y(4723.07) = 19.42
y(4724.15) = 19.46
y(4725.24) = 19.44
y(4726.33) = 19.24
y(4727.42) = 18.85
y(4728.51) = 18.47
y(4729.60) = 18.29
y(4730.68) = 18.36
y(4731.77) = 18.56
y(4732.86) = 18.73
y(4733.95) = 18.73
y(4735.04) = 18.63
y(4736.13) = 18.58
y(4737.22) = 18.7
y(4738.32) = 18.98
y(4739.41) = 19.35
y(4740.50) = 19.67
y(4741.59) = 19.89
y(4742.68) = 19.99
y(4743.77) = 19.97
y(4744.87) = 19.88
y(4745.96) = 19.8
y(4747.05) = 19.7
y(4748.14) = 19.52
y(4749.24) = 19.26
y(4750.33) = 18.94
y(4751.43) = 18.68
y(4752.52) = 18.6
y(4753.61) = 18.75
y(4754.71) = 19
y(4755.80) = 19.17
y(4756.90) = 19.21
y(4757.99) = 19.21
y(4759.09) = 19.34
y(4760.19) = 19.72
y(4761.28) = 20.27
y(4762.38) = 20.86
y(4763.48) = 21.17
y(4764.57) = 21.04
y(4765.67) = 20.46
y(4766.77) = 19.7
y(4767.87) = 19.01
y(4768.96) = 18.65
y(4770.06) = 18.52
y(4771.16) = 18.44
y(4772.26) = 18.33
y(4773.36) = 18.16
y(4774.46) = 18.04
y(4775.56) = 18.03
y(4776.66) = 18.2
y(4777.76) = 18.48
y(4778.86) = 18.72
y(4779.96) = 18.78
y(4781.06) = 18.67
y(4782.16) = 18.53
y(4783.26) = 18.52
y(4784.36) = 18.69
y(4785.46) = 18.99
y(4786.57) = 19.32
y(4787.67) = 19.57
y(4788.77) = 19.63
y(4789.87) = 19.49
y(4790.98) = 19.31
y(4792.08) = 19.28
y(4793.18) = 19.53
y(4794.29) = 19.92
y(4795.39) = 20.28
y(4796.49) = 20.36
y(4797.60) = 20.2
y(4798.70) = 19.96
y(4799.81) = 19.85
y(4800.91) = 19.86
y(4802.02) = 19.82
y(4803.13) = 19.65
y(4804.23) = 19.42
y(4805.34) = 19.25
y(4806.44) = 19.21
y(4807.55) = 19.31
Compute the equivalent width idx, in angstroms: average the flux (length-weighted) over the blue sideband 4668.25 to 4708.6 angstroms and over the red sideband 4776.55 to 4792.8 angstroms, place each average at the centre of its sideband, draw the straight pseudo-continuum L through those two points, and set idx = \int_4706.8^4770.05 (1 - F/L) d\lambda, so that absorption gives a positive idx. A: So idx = -1.80 angstroms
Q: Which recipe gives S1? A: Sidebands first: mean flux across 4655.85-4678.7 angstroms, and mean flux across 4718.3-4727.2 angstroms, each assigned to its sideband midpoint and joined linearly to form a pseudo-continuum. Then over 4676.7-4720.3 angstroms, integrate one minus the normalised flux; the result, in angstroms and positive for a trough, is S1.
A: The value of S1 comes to 0.6 angstroms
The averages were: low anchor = 18.4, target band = 18.9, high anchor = 19.7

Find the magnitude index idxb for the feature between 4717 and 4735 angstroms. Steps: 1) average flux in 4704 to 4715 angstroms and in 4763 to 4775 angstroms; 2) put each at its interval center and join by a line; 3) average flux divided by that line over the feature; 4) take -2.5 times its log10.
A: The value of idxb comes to -0.02 mag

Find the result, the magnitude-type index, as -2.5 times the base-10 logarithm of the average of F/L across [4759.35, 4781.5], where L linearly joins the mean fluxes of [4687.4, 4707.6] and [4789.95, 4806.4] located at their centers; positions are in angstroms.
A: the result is 0.013 mag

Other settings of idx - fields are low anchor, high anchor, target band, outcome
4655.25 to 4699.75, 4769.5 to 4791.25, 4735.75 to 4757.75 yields -0.71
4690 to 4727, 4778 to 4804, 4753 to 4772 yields -0.24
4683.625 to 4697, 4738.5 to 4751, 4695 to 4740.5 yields 0.87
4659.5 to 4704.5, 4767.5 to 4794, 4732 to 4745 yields -0.37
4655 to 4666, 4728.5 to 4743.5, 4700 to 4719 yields -0.27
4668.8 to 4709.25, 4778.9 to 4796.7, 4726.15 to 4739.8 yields 0.18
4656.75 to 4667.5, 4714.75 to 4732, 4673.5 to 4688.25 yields -0.54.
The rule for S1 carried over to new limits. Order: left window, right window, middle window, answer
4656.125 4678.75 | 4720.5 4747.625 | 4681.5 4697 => -0.2 angstroms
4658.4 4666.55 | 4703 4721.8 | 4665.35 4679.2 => -0.8 angstroms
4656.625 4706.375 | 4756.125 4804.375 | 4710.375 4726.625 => -0.8 angstroms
